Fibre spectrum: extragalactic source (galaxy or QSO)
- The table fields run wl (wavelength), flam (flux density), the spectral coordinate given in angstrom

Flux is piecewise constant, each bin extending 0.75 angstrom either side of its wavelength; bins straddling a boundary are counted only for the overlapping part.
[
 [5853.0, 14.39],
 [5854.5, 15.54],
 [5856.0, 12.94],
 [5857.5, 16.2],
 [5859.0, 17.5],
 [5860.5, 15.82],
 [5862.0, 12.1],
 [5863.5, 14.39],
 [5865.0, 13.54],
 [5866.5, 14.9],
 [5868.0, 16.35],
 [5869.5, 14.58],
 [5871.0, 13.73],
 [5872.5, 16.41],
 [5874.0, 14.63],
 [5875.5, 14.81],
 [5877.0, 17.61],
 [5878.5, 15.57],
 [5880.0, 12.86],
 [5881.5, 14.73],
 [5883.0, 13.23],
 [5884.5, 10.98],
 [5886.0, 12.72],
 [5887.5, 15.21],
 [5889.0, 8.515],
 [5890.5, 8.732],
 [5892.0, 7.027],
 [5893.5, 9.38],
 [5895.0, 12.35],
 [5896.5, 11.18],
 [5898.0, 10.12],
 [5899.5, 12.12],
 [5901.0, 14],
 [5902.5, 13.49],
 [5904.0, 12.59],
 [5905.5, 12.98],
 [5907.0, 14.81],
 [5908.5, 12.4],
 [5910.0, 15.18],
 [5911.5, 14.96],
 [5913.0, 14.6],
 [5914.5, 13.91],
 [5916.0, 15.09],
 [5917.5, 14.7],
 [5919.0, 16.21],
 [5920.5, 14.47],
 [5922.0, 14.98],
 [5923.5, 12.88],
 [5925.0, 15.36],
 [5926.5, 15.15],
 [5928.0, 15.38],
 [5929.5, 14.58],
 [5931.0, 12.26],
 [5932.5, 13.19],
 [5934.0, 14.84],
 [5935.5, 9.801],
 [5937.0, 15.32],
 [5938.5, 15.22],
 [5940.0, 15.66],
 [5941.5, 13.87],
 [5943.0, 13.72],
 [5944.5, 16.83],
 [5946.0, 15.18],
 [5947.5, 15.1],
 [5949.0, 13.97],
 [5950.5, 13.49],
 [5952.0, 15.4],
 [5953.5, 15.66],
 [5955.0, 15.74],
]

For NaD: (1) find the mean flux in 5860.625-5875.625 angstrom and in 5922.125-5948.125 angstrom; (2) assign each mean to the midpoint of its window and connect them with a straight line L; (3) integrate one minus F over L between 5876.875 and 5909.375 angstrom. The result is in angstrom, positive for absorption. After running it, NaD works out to 4.9 angstrom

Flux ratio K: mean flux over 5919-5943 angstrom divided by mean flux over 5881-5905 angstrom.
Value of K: 1.22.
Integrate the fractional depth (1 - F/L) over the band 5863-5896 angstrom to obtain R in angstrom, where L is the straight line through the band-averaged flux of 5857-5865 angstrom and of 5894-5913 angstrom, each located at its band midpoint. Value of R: 2.2 angstrom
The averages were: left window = 15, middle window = 13.3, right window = 13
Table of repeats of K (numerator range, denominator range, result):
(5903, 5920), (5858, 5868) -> 0.96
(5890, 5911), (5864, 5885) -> 0.82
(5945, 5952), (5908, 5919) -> 1.00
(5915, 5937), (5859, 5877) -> 0.96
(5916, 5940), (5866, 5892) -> 1.05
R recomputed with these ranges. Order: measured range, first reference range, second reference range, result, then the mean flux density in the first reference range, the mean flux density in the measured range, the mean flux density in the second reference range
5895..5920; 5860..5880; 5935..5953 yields 1.8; 14.9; 13.6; 14.5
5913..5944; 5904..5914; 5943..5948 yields 0.9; 14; 14.4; 15.4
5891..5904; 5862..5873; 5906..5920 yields 3.0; 14.6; 11.2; 14.6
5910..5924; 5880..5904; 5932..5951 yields -1.8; 11.7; 14.7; 14.3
